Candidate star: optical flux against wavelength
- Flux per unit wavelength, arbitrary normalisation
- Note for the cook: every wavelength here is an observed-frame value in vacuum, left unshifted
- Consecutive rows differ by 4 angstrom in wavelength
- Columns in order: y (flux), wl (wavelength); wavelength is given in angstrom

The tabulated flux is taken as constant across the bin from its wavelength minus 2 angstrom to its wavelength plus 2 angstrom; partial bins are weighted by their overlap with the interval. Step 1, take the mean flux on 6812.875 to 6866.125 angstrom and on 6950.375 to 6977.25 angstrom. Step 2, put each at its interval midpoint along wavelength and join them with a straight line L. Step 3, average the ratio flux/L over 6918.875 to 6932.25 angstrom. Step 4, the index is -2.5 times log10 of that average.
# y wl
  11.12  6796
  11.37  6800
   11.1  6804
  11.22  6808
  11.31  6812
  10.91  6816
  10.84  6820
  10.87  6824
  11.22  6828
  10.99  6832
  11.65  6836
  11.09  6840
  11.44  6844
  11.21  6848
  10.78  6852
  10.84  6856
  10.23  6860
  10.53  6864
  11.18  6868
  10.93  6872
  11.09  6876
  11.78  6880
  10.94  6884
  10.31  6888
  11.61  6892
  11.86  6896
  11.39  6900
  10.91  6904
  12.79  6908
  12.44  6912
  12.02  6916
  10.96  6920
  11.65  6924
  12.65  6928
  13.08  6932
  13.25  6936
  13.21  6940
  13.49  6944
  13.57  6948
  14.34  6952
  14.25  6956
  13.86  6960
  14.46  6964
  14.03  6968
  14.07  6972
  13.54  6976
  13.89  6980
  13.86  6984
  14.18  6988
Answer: 0.10 mag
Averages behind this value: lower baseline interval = 11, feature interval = 12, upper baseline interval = 14.1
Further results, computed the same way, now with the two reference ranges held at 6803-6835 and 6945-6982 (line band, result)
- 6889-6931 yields 0.096 mag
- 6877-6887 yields 0.103 mag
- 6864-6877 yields 0.106 mag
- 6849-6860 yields 0.101 mag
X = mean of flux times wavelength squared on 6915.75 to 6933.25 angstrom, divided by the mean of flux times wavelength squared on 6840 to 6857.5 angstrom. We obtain 1.1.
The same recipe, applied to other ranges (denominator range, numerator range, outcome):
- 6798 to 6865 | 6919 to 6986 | 1.26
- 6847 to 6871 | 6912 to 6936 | 1.15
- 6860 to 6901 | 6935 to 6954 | 1.25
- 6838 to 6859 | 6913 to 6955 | 1.19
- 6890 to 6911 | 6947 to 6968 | 1.22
